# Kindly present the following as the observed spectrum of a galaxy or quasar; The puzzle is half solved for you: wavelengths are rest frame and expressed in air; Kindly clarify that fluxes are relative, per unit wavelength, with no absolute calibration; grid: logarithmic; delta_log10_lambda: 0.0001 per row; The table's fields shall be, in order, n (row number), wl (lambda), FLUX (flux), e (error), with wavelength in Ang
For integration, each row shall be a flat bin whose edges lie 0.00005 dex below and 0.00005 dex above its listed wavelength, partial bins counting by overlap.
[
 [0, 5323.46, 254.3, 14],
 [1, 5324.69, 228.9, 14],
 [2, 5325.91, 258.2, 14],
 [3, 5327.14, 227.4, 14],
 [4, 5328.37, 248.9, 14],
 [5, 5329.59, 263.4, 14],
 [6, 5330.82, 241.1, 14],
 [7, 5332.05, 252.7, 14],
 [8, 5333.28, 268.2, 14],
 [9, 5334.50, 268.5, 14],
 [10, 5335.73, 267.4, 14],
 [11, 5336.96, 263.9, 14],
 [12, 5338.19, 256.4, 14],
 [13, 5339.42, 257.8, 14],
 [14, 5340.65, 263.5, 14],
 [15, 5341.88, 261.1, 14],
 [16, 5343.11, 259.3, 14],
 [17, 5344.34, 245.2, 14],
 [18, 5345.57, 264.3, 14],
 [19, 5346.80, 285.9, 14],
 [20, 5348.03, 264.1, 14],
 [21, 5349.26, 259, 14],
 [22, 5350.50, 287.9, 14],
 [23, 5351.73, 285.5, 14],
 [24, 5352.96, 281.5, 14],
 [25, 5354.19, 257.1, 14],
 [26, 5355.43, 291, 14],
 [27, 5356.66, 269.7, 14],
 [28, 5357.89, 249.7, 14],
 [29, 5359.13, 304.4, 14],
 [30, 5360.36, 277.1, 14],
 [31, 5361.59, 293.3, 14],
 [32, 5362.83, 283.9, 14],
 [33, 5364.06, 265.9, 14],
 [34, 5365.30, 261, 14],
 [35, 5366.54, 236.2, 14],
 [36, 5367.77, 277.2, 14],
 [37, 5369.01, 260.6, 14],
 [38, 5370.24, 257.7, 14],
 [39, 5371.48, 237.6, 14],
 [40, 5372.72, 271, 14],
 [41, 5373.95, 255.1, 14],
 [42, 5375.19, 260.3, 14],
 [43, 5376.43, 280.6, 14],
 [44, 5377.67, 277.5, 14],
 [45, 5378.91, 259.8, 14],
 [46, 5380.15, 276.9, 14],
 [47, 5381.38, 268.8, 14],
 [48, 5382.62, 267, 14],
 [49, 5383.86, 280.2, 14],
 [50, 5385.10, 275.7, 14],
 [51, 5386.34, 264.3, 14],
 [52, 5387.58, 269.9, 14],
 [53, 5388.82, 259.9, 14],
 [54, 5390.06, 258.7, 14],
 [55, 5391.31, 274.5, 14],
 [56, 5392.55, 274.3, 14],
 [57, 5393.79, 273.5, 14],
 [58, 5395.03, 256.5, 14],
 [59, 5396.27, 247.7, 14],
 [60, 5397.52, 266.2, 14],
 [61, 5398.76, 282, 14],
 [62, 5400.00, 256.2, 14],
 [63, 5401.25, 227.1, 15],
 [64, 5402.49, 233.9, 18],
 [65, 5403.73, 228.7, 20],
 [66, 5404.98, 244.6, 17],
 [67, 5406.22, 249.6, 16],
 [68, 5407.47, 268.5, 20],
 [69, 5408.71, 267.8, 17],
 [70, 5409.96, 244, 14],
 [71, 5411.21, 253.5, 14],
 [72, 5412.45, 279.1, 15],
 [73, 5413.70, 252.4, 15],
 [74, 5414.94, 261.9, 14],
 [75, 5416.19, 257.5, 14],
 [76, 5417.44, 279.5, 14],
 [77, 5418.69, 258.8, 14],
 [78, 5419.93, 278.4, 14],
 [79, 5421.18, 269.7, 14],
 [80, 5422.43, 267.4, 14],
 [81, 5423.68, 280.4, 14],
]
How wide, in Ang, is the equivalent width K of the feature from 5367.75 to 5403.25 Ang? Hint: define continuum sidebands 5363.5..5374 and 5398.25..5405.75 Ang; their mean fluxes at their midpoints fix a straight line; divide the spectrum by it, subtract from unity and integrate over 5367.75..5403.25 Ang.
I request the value -1.7 Ang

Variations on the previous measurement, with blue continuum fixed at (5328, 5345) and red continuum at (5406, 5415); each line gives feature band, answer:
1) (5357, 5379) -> -0.7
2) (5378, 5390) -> -0.4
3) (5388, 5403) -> 0.0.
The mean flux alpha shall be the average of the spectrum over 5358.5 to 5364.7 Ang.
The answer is 285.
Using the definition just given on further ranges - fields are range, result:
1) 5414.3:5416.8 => 260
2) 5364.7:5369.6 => 259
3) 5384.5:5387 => 270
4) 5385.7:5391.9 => 265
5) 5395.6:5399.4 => 265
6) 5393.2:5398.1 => 261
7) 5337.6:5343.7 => 260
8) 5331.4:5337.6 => 264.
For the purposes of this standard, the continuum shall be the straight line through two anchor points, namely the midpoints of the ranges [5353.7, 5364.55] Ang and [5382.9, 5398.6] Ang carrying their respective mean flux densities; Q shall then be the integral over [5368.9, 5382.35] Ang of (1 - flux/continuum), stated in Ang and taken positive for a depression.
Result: 0.38 Ang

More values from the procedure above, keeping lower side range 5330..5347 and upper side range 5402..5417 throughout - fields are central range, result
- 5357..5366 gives -0.6 Ang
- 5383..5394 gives -0.6 Ang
